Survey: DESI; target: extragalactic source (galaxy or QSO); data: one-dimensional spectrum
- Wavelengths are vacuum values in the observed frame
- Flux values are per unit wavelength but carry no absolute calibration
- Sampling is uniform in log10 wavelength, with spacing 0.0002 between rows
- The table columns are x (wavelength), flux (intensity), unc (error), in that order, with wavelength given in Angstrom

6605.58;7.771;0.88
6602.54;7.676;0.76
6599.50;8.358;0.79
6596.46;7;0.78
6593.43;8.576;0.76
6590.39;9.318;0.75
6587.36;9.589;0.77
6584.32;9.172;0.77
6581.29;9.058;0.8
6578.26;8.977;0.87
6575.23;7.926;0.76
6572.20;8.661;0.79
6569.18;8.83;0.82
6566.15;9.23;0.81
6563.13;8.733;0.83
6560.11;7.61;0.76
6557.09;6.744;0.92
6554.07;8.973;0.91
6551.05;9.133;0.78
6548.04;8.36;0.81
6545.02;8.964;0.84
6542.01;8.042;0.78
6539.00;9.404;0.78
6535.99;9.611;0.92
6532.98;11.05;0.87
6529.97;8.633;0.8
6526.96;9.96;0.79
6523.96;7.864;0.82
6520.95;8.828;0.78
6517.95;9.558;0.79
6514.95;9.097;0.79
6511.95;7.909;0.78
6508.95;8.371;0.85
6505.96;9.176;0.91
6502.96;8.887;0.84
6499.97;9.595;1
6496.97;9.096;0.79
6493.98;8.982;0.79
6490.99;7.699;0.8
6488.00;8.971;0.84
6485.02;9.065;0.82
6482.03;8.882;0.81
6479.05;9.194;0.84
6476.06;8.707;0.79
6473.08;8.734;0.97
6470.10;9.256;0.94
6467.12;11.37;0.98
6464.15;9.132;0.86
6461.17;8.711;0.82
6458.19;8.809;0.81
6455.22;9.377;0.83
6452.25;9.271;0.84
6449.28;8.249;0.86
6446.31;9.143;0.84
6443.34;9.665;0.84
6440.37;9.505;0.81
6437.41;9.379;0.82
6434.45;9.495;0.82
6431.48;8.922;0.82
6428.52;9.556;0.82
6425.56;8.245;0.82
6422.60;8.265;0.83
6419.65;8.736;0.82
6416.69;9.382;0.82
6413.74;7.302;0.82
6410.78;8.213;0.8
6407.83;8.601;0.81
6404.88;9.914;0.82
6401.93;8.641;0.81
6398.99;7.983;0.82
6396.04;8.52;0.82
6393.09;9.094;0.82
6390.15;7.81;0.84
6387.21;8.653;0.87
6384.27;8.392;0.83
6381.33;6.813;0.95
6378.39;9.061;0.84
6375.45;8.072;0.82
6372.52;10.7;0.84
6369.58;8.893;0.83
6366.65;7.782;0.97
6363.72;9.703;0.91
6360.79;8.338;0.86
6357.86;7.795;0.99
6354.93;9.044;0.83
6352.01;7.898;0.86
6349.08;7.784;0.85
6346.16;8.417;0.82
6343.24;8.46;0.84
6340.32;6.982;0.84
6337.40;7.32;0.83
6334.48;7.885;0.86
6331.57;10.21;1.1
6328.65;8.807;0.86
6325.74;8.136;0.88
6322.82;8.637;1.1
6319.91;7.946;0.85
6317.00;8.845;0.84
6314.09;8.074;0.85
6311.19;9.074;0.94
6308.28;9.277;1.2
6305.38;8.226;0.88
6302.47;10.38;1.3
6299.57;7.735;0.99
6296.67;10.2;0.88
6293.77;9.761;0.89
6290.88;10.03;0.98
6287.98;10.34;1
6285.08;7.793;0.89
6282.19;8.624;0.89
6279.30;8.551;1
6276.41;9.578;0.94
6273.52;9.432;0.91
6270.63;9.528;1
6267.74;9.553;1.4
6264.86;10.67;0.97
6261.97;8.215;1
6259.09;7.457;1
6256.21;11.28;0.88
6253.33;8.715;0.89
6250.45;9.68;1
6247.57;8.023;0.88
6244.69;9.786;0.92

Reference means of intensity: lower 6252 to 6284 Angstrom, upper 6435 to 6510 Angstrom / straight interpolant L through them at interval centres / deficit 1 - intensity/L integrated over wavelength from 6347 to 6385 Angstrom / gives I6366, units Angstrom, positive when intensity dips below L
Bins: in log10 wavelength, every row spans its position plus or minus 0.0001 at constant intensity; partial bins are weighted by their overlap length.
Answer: 2.8 Angstrom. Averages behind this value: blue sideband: 9.22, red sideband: 9.1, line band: 8.48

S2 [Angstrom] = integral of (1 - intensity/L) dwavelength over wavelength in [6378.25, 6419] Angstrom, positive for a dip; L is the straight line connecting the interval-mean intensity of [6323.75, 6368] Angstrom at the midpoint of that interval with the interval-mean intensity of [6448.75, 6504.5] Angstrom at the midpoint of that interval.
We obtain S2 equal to 0.82 Angstrom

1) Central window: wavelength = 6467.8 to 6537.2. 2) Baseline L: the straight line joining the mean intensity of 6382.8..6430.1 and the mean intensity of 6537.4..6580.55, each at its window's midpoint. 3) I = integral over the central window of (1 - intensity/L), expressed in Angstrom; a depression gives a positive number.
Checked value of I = -3.77 Angstrom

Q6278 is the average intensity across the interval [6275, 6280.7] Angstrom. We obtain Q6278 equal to 9.07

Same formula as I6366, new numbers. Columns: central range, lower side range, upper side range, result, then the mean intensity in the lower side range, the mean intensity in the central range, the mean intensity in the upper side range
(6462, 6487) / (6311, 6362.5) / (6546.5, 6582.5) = -2.5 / 8.3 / 9.27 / 8.52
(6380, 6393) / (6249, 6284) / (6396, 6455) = 1.3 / 9.26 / 8.06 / 8.87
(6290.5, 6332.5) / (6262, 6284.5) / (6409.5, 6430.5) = 0.5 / 9.28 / 8.98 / 8.54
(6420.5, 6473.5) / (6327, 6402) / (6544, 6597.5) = -4.2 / 8.42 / 9.18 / 8.61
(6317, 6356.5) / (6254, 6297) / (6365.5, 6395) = 2.6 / 9.37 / 8.29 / 8.53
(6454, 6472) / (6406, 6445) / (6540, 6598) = -1.3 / 8.88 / 9.43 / 8.58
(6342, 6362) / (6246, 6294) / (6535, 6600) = 1.8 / 9.24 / 8.25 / 8.65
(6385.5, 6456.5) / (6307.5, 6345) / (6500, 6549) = -1.0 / 8.42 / 8.83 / 9.01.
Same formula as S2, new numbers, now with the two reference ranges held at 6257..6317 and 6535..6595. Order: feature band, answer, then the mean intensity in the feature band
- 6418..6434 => 0.3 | 8.8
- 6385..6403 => 1.1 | 8.45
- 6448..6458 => -0.1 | 8.97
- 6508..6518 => 0.2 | 8.63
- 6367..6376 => -0.1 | 9.16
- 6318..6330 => 0.9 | 8.39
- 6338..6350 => 1.6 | 7.88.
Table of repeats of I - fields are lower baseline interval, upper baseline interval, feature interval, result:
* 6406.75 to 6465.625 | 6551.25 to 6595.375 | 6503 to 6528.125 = -0.19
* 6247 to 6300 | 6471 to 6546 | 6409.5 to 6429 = 1.30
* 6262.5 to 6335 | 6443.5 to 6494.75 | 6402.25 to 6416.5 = 0.74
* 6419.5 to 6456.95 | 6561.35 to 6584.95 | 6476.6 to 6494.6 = 0.39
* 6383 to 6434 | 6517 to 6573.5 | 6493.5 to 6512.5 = -0.27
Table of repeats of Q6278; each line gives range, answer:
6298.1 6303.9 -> 9.06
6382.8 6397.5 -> 8.49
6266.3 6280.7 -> 9.33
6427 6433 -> 9.22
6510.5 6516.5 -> 8.52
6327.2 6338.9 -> 8.55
